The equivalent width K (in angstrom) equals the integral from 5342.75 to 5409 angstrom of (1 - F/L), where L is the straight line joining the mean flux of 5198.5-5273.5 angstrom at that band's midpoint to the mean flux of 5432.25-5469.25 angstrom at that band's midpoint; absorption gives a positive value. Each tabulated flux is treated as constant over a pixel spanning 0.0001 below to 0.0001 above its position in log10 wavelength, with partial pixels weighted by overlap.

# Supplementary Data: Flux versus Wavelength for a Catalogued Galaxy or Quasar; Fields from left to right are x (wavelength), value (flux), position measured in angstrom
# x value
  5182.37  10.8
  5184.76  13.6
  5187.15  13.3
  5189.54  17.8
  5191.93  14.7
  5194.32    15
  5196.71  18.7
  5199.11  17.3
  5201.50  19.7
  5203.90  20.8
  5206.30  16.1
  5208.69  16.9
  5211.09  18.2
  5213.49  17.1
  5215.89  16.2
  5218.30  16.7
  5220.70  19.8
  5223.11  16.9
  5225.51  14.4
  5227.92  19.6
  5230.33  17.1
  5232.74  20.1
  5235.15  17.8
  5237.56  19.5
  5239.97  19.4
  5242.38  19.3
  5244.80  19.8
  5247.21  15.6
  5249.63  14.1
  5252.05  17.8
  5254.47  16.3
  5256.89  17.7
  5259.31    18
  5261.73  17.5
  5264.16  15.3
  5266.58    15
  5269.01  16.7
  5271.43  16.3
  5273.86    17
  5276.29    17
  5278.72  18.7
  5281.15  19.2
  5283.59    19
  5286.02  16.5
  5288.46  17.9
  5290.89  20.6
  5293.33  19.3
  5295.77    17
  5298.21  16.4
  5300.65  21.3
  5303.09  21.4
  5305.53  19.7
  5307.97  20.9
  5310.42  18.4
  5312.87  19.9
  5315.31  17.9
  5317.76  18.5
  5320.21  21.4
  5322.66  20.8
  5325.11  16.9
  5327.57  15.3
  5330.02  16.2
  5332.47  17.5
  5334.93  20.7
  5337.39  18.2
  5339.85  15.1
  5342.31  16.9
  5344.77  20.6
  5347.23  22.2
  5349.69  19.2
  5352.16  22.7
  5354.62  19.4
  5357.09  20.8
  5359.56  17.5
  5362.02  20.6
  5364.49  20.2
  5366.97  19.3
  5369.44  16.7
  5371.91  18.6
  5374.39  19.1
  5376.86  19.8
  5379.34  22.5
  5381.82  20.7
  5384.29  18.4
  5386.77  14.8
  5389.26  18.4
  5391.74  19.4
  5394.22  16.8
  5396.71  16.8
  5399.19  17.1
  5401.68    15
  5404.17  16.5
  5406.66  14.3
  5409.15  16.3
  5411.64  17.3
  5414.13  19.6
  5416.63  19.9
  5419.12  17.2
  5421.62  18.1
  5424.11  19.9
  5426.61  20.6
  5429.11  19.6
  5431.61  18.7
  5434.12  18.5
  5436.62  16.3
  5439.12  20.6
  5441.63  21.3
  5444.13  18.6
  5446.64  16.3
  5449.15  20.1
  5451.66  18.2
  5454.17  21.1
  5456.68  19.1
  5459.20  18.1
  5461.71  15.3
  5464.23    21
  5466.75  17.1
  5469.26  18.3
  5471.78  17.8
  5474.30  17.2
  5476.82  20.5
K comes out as -1.5 angstrom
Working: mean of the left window 17.5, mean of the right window 18.7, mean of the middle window 18.7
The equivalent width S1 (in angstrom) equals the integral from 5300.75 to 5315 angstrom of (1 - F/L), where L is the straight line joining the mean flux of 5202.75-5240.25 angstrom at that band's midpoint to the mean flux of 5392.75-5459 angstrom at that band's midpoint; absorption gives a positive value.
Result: -1.6 angstrom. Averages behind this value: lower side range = 17.9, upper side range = 18.2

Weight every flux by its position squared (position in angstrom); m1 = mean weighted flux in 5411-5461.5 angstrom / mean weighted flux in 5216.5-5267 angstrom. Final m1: 1.16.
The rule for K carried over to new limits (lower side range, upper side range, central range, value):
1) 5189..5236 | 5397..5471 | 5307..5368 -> -3.85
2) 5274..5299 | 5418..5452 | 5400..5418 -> 1.69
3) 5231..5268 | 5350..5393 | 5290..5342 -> -0.51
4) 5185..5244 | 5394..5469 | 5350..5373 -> -1.96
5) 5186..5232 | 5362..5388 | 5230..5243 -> -1.07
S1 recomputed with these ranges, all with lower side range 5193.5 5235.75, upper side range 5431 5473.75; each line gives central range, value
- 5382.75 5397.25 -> 0.6 angstrom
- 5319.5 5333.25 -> 0.2 angstrom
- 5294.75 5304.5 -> -0.6 angstrom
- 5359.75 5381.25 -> -1.5 angstrom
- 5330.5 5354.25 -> -1.3 angstrom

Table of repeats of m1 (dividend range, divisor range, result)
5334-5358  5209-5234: 1.17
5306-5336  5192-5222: 1.11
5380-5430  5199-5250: 1.07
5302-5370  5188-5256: 1.14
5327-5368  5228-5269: 1.13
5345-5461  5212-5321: 1.09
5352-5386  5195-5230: 1.17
